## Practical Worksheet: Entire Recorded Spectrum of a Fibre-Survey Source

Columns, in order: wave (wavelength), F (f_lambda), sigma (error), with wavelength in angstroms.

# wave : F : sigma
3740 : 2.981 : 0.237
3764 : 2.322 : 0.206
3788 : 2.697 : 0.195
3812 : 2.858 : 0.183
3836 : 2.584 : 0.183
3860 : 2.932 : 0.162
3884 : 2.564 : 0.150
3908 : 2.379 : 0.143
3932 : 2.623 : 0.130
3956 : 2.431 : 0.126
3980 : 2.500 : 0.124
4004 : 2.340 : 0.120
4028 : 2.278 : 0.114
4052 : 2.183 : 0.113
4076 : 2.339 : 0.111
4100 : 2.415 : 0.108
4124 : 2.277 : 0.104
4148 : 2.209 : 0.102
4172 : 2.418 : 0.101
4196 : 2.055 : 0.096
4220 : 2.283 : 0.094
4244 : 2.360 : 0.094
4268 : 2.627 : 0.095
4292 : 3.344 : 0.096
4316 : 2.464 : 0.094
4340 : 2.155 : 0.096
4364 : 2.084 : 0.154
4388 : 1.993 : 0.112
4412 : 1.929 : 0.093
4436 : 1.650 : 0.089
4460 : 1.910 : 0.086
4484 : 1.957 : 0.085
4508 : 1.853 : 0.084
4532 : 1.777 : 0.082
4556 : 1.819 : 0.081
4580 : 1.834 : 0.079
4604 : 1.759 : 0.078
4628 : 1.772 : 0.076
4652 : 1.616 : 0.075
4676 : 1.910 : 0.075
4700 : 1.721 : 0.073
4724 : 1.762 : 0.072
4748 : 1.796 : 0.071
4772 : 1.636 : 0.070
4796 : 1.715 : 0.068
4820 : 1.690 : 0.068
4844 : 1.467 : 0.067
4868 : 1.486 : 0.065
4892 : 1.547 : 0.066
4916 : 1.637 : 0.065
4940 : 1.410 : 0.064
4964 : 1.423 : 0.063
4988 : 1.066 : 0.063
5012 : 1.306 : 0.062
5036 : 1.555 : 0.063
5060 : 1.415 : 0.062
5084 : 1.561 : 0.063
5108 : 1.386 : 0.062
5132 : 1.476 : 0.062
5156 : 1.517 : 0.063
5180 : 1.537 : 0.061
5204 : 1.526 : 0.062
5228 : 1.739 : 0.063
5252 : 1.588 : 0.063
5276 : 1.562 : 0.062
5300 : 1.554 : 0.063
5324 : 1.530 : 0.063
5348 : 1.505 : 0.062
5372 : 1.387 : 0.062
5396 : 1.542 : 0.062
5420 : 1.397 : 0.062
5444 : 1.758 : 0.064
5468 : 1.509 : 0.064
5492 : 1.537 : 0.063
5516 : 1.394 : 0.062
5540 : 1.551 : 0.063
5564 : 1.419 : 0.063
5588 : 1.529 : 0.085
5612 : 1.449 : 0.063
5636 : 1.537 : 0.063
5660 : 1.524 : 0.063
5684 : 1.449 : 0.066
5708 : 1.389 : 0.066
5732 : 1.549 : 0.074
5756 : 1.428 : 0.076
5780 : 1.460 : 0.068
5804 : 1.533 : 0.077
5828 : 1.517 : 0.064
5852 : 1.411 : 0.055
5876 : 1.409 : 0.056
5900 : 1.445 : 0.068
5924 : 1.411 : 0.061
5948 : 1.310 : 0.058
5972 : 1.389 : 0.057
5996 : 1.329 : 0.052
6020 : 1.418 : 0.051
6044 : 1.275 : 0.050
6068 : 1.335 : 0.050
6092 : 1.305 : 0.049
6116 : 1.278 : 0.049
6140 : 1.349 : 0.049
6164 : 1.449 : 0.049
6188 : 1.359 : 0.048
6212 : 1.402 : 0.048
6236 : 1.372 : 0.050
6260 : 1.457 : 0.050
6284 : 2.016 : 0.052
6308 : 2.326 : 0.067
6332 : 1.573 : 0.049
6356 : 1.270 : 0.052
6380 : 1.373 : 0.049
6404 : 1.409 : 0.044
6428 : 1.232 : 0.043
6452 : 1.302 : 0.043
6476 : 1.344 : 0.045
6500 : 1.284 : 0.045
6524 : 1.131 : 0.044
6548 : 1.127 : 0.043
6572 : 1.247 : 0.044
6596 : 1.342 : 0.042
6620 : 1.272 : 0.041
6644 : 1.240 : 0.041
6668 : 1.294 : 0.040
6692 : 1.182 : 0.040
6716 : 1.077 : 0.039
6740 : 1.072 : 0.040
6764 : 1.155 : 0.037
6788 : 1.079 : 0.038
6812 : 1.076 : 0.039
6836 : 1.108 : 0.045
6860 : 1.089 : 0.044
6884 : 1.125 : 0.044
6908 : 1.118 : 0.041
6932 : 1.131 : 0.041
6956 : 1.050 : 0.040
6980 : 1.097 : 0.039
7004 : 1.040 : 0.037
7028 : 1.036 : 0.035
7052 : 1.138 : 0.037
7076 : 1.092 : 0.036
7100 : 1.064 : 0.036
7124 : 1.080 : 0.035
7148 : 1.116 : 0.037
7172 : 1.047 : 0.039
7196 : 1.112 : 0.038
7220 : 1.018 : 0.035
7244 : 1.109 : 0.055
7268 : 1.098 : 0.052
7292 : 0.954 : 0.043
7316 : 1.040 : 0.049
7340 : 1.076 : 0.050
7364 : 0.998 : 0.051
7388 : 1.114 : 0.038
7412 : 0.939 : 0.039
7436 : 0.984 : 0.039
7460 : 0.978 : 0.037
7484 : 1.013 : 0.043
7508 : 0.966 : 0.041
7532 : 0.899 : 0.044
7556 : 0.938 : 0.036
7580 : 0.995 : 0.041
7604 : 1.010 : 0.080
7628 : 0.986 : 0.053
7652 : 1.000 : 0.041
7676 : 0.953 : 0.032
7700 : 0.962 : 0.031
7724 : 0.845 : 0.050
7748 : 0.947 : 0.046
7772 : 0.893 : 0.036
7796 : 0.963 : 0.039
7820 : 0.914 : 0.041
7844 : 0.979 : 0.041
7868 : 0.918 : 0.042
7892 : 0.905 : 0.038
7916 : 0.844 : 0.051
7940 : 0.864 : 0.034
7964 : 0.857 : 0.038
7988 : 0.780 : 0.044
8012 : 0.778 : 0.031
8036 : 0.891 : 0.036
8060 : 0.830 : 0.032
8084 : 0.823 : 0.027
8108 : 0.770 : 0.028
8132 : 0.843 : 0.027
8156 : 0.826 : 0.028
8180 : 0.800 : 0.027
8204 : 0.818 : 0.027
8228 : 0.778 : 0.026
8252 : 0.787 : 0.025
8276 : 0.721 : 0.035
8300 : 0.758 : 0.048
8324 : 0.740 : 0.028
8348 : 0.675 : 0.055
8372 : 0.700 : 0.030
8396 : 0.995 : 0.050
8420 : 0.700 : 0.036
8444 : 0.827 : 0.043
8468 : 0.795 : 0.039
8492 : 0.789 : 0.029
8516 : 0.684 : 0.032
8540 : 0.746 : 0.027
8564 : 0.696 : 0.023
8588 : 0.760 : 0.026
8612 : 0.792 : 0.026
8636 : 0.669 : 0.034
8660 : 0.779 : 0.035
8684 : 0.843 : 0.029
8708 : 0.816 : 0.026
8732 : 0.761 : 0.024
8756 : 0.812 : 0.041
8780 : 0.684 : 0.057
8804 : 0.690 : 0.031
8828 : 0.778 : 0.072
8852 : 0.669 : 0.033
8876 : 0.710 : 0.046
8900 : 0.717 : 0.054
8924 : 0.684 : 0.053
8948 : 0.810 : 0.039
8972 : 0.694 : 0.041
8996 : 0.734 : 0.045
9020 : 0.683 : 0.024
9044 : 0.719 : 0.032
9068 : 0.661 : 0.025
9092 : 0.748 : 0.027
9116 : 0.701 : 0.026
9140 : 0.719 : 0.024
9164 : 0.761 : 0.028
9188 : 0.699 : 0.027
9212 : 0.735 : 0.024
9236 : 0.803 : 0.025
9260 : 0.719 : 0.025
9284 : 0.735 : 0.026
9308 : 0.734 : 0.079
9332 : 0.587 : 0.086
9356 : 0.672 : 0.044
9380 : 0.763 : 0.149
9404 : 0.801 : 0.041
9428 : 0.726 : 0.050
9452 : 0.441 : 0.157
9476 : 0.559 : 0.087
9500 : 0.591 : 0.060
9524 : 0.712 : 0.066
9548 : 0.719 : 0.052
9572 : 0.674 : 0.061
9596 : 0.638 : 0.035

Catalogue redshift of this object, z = 1.25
